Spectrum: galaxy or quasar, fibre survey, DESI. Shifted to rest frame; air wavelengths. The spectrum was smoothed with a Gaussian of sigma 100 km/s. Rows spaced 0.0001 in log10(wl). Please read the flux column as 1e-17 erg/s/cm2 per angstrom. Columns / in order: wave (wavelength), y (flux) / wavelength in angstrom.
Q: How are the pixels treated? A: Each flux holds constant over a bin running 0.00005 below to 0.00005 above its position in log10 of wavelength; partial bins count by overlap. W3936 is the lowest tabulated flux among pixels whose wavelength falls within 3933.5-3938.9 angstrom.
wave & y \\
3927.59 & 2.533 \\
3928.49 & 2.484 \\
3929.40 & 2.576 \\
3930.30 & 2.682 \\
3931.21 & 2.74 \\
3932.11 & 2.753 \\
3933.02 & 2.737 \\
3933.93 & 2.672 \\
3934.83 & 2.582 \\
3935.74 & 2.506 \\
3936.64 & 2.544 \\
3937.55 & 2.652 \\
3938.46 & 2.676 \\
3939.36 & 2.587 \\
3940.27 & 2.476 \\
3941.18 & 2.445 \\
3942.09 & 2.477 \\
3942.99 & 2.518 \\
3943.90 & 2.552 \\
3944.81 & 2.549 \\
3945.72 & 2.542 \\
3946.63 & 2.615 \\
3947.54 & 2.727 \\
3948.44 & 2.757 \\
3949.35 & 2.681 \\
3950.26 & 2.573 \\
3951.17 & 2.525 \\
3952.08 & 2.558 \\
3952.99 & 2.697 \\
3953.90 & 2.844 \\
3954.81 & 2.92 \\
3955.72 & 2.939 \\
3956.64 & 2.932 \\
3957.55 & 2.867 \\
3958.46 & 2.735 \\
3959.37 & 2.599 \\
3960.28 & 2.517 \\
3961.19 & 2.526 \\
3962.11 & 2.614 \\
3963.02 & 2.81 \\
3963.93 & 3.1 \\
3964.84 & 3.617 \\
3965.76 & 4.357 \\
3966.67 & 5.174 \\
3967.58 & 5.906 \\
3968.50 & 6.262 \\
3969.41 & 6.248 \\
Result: 2.506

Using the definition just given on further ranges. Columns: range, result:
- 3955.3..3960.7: 2.517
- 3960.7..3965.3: 2.526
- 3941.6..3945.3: 2.477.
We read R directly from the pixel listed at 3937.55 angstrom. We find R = 2.652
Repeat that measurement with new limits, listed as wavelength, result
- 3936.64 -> 2.544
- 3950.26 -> 2.573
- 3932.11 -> 2.753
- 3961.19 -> 2.526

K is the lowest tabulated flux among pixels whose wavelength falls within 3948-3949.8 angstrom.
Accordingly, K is 2.681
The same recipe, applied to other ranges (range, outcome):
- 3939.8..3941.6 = 2.445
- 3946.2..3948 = 2.615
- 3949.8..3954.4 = 2.525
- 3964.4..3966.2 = 3.617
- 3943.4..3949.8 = 2.542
